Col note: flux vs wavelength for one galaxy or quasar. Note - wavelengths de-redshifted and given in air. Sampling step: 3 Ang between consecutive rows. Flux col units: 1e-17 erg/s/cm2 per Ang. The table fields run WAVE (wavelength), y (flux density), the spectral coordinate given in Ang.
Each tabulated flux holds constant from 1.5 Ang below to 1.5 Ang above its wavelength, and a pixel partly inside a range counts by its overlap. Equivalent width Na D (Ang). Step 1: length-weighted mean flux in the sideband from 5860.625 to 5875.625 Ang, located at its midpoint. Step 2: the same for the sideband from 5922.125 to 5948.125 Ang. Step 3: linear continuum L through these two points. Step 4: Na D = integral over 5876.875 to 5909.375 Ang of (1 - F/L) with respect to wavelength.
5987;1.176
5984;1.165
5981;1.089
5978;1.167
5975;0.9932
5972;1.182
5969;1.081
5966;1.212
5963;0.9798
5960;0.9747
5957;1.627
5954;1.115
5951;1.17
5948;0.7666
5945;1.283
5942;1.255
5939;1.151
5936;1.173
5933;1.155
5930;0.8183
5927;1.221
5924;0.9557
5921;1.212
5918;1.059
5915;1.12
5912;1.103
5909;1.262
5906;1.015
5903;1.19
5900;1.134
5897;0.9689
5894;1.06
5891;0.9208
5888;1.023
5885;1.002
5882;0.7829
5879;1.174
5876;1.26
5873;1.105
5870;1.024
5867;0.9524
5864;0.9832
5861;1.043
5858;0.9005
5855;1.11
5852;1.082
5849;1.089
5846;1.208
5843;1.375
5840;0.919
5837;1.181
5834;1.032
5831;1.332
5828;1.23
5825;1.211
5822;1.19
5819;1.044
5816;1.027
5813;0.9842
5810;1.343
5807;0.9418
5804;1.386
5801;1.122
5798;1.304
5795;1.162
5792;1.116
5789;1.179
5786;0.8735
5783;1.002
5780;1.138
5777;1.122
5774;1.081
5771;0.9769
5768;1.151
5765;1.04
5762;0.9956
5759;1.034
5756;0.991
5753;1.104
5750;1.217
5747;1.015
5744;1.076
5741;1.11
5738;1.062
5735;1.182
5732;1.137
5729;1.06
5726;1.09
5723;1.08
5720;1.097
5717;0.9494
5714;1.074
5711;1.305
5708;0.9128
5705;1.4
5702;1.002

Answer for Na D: 0.6 Ang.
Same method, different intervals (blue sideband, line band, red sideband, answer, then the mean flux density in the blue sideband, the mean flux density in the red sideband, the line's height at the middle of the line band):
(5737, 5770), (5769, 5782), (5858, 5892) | -0.2 Ang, 1.07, 1.02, 1.06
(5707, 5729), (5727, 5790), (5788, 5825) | 2.1 Ang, 1.08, 1.15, 1.11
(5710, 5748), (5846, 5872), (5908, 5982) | 1.8 Ang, 1.09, 1.12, 1.11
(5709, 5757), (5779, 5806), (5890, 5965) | -0.9 Ang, 1.1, 1.11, 1.1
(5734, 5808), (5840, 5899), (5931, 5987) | 3.4 Ang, 1.1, 1.14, 1.12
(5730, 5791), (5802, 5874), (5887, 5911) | -2.6 Ang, 1.07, 1.07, 1.07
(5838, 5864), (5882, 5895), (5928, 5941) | 1.3 Ang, 1.09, 1.09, 1.09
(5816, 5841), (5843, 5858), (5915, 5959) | 0.2 Ang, 1.14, 1.14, 1.14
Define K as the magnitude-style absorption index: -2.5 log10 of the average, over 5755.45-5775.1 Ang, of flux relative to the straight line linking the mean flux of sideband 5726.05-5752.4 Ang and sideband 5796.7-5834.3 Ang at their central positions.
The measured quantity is 0.09 mag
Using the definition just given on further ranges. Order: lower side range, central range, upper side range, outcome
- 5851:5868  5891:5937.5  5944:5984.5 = -0.02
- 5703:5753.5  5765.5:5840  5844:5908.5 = -0.04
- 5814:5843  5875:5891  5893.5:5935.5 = 0.08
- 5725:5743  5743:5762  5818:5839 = 0.05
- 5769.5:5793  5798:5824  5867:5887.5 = -0.08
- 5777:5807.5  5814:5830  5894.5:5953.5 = -0.02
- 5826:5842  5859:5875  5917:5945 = 0.11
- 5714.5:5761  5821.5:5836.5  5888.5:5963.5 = -0.10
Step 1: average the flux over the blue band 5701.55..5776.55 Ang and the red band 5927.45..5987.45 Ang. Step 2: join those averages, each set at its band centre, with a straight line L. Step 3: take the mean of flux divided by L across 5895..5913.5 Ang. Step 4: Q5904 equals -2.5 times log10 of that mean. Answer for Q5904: 0.01 mag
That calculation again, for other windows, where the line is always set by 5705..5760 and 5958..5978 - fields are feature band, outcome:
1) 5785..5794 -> 0.020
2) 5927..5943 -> -0.024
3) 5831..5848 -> -0.064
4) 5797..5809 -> -0.093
